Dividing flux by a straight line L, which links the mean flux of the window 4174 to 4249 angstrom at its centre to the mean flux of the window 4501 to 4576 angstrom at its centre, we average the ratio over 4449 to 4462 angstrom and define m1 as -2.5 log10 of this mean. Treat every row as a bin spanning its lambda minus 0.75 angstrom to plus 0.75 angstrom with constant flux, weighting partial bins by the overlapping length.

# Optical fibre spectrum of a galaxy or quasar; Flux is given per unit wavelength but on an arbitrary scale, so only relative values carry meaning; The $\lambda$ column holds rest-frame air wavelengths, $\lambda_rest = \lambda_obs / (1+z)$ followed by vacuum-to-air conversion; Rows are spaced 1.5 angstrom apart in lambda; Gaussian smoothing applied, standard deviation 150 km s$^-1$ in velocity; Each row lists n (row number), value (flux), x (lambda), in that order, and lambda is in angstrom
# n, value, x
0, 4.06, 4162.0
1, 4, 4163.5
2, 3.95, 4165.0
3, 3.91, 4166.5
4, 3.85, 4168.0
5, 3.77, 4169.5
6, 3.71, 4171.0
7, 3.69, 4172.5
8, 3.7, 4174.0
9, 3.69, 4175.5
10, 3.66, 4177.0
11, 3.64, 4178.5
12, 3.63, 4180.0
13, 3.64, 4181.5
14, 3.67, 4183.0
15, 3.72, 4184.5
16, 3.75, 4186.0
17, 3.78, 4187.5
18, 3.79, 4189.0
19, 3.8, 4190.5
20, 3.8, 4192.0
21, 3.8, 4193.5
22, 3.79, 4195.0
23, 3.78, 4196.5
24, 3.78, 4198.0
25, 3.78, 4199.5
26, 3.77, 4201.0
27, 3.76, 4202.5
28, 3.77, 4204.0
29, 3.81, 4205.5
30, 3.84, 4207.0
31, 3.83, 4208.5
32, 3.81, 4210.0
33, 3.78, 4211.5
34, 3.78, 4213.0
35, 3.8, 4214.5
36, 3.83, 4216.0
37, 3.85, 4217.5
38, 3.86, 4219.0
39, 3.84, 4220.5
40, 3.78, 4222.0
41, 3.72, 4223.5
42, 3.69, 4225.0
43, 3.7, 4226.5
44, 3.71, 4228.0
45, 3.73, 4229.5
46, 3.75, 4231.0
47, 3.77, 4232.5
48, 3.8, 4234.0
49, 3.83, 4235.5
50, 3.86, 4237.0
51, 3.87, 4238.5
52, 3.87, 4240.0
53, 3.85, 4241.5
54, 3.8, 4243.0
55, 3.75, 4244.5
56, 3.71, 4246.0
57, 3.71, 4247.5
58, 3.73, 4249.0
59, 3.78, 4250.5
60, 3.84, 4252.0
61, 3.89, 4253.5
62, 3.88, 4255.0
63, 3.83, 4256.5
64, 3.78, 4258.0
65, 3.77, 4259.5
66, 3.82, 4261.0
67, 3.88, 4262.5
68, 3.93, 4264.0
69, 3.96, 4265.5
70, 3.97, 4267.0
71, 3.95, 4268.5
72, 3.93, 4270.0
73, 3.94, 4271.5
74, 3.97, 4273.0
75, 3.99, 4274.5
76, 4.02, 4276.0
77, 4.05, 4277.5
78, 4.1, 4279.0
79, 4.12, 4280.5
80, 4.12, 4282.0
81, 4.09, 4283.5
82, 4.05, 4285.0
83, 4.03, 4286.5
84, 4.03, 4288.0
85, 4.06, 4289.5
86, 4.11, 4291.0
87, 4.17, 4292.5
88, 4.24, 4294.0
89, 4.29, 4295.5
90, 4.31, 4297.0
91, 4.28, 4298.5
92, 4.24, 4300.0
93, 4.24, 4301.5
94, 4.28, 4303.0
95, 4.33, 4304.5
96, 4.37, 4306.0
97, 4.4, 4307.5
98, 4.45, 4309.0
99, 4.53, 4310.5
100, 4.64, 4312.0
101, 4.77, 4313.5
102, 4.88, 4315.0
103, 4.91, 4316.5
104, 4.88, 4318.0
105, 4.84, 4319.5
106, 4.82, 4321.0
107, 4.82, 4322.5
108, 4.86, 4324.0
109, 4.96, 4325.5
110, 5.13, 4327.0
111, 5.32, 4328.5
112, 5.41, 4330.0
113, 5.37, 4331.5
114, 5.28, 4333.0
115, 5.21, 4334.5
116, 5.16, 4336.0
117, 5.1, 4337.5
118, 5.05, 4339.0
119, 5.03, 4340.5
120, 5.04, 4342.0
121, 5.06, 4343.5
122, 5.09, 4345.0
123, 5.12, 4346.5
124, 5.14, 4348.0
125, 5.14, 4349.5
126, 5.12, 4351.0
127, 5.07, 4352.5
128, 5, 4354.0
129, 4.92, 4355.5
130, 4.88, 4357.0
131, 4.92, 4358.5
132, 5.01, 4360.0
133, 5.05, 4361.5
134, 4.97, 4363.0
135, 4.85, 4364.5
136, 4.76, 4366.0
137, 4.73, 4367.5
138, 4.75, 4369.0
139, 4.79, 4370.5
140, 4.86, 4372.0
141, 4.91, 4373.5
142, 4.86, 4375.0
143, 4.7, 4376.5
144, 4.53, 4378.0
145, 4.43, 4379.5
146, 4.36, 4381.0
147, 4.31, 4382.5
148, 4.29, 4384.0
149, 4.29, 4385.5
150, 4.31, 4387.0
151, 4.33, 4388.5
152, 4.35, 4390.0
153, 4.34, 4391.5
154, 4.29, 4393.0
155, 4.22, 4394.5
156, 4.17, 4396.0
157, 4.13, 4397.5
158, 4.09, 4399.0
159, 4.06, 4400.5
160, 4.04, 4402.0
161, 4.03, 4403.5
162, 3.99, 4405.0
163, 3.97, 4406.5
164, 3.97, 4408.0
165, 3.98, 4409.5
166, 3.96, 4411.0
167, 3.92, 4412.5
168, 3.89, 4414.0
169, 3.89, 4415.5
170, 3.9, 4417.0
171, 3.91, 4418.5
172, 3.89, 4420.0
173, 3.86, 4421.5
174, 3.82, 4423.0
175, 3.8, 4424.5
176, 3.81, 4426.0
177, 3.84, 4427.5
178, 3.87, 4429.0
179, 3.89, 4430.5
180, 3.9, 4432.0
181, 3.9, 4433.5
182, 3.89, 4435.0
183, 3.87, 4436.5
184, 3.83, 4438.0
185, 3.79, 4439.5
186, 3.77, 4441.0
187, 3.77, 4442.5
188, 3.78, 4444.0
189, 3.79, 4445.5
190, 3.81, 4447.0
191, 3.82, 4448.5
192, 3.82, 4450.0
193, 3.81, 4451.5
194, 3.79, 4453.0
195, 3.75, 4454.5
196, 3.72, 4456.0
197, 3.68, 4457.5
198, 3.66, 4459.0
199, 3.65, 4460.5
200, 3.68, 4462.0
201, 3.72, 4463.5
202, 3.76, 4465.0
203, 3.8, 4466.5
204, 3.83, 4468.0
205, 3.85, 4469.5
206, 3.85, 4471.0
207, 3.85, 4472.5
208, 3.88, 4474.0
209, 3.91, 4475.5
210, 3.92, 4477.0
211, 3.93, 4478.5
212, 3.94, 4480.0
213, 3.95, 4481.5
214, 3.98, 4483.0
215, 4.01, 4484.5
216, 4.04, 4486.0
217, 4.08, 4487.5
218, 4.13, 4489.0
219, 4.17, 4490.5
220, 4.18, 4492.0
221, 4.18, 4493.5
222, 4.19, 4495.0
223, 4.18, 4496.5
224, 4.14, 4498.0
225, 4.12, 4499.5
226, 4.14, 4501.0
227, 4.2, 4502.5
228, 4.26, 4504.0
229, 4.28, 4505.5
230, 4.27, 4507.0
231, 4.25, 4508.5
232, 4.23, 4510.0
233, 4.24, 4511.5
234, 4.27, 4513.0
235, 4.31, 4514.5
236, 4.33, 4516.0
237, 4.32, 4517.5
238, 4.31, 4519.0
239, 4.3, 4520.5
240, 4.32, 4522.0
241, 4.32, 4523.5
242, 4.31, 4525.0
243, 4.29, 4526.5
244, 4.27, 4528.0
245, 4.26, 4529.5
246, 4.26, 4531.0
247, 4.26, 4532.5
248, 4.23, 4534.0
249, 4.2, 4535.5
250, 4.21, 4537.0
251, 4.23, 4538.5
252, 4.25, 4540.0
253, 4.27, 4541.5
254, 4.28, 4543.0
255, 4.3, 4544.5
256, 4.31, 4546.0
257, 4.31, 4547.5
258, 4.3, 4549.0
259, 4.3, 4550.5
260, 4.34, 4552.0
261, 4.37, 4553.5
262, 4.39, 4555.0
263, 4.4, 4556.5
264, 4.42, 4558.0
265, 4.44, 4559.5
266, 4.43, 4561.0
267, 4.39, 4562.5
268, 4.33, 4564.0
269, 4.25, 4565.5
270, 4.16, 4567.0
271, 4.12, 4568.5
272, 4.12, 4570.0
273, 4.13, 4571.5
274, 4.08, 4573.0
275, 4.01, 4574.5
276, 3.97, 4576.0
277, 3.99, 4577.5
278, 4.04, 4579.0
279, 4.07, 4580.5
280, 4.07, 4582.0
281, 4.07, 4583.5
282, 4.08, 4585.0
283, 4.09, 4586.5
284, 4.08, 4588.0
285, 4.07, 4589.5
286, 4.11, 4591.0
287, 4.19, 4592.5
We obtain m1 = 0.11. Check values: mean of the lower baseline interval 3.77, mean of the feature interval 3.73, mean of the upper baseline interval 4.27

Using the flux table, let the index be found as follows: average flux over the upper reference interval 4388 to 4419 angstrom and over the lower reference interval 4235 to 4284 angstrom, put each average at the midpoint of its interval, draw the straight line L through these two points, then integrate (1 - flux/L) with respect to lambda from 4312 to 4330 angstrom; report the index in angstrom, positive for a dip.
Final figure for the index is -4.4 angstrom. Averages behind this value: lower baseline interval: 3.9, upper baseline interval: 4.07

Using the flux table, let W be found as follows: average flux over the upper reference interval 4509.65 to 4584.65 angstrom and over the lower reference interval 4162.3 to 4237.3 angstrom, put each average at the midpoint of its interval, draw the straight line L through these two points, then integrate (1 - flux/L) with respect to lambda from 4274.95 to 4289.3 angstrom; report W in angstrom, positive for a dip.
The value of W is -0.7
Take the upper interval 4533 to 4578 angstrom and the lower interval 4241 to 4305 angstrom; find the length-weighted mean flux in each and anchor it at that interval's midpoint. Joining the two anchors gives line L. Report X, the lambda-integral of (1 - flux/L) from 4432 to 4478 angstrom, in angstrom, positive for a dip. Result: 3.98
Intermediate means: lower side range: 4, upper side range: 4.25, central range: 3.8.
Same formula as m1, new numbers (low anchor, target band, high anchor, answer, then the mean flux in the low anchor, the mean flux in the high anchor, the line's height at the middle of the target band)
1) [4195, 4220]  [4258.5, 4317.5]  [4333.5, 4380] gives 0.060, 3.8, 4.95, 4.42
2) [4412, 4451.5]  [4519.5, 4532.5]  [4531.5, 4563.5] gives -0.016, 3.85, 4.32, 4.23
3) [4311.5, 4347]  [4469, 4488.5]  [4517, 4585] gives 0.144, 5.03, 4.24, 4.5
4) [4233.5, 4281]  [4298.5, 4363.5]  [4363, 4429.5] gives -0.200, 3.88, 4.24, 4.07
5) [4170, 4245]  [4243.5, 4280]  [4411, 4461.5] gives -0.029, 3.77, 3.82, 3.78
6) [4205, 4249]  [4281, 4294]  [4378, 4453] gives -0.064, 3.79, 4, 3.86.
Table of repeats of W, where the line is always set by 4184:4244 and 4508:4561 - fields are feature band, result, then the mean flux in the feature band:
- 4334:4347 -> -3.6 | 5.09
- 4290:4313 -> -2.3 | 4.33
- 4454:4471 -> 1.8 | 3.74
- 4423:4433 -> 0.7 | 3.85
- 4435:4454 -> 1.6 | 3.81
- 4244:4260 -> 0.3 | 3.79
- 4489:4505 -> 0.2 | 4.18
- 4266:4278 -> -0.3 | 3.98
